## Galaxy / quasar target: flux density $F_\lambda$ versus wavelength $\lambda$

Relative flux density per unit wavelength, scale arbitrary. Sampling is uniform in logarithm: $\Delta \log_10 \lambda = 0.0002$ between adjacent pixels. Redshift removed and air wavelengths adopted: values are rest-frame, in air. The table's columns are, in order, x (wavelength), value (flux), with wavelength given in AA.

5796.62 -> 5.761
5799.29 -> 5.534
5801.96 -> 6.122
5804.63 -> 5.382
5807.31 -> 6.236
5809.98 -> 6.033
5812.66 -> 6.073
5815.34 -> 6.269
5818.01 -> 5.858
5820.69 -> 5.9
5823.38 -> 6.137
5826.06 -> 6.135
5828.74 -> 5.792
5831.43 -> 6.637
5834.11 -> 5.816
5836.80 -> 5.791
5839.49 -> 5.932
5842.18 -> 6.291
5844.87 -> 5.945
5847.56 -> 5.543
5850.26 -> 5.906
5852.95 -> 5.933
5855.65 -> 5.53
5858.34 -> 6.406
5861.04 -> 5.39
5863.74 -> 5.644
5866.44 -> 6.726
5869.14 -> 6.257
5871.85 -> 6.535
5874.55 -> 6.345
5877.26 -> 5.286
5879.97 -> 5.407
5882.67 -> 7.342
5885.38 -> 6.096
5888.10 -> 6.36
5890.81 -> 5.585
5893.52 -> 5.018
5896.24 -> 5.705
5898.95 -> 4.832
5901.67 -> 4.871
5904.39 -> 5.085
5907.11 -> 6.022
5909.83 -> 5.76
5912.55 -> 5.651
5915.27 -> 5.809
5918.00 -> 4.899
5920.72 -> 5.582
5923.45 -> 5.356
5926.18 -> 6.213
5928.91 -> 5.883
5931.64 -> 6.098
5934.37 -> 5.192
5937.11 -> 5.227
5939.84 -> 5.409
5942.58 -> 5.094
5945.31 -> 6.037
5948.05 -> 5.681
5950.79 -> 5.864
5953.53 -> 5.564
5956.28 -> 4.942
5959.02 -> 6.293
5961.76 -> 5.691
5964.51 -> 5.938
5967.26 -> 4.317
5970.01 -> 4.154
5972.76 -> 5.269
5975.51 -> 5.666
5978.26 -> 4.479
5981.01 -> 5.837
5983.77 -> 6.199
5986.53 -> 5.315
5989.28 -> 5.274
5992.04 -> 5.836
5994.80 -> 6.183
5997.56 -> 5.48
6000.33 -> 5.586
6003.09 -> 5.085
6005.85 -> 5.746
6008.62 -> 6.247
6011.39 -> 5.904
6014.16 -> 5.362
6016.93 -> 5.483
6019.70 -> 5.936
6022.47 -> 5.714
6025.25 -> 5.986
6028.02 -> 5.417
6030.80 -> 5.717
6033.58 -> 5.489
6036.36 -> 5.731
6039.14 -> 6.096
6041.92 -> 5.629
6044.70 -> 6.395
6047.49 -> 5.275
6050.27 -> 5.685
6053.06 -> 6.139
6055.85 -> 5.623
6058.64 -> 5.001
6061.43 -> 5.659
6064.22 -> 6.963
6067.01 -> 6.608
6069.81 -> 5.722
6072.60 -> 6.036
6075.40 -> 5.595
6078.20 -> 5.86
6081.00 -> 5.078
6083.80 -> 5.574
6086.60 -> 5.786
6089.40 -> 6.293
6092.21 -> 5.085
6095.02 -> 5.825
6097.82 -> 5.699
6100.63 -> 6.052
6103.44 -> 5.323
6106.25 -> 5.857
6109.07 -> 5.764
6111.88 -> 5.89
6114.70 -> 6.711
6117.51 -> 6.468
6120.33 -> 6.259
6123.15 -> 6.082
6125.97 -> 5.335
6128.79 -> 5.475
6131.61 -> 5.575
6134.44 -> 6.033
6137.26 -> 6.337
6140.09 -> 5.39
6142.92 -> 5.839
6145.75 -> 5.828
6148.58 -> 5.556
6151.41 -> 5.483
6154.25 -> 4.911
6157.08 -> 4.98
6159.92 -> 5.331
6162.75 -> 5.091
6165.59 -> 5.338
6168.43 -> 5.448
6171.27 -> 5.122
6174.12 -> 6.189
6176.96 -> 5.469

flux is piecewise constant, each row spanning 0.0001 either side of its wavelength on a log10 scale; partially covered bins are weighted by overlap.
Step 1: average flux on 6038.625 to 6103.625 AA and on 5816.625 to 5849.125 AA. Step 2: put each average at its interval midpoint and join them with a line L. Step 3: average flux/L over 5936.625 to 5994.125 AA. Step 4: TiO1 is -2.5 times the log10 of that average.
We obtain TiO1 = 0.083 mag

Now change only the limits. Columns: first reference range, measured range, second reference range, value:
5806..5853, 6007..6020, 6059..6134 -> 0.03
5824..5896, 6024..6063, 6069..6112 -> 0.01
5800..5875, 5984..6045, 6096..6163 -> 0.03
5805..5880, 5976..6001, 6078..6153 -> 0.06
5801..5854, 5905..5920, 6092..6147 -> 0.07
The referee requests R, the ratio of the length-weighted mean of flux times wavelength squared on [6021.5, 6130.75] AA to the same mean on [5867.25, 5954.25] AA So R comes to 1.1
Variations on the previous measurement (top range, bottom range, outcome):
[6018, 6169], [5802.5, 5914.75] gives 1.05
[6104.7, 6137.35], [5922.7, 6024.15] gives 1.13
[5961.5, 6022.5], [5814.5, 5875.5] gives 0.96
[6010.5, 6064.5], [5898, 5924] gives 1.11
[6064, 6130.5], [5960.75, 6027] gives 1.10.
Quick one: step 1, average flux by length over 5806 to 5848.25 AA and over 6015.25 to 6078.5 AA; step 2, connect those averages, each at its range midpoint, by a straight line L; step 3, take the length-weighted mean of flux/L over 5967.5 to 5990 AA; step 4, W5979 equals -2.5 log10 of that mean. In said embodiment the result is 0.13 mag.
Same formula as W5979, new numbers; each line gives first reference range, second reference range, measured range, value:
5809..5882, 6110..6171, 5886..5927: 0.078 mag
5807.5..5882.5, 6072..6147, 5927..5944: 0.082 mag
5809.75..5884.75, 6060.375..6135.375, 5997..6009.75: 0.058 mag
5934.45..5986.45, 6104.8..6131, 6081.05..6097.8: 0.039 mag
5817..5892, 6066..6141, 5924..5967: 0.060 mag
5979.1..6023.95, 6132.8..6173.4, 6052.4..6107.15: -0.038 mag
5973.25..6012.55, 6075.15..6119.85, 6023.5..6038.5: 0.001 mag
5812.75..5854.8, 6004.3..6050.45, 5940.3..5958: 0.059 mag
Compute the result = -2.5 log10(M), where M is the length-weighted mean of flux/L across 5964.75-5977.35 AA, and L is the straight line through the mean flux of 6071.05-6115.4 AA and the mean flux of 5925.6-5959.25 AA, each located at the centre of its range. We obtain 0.15 mag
